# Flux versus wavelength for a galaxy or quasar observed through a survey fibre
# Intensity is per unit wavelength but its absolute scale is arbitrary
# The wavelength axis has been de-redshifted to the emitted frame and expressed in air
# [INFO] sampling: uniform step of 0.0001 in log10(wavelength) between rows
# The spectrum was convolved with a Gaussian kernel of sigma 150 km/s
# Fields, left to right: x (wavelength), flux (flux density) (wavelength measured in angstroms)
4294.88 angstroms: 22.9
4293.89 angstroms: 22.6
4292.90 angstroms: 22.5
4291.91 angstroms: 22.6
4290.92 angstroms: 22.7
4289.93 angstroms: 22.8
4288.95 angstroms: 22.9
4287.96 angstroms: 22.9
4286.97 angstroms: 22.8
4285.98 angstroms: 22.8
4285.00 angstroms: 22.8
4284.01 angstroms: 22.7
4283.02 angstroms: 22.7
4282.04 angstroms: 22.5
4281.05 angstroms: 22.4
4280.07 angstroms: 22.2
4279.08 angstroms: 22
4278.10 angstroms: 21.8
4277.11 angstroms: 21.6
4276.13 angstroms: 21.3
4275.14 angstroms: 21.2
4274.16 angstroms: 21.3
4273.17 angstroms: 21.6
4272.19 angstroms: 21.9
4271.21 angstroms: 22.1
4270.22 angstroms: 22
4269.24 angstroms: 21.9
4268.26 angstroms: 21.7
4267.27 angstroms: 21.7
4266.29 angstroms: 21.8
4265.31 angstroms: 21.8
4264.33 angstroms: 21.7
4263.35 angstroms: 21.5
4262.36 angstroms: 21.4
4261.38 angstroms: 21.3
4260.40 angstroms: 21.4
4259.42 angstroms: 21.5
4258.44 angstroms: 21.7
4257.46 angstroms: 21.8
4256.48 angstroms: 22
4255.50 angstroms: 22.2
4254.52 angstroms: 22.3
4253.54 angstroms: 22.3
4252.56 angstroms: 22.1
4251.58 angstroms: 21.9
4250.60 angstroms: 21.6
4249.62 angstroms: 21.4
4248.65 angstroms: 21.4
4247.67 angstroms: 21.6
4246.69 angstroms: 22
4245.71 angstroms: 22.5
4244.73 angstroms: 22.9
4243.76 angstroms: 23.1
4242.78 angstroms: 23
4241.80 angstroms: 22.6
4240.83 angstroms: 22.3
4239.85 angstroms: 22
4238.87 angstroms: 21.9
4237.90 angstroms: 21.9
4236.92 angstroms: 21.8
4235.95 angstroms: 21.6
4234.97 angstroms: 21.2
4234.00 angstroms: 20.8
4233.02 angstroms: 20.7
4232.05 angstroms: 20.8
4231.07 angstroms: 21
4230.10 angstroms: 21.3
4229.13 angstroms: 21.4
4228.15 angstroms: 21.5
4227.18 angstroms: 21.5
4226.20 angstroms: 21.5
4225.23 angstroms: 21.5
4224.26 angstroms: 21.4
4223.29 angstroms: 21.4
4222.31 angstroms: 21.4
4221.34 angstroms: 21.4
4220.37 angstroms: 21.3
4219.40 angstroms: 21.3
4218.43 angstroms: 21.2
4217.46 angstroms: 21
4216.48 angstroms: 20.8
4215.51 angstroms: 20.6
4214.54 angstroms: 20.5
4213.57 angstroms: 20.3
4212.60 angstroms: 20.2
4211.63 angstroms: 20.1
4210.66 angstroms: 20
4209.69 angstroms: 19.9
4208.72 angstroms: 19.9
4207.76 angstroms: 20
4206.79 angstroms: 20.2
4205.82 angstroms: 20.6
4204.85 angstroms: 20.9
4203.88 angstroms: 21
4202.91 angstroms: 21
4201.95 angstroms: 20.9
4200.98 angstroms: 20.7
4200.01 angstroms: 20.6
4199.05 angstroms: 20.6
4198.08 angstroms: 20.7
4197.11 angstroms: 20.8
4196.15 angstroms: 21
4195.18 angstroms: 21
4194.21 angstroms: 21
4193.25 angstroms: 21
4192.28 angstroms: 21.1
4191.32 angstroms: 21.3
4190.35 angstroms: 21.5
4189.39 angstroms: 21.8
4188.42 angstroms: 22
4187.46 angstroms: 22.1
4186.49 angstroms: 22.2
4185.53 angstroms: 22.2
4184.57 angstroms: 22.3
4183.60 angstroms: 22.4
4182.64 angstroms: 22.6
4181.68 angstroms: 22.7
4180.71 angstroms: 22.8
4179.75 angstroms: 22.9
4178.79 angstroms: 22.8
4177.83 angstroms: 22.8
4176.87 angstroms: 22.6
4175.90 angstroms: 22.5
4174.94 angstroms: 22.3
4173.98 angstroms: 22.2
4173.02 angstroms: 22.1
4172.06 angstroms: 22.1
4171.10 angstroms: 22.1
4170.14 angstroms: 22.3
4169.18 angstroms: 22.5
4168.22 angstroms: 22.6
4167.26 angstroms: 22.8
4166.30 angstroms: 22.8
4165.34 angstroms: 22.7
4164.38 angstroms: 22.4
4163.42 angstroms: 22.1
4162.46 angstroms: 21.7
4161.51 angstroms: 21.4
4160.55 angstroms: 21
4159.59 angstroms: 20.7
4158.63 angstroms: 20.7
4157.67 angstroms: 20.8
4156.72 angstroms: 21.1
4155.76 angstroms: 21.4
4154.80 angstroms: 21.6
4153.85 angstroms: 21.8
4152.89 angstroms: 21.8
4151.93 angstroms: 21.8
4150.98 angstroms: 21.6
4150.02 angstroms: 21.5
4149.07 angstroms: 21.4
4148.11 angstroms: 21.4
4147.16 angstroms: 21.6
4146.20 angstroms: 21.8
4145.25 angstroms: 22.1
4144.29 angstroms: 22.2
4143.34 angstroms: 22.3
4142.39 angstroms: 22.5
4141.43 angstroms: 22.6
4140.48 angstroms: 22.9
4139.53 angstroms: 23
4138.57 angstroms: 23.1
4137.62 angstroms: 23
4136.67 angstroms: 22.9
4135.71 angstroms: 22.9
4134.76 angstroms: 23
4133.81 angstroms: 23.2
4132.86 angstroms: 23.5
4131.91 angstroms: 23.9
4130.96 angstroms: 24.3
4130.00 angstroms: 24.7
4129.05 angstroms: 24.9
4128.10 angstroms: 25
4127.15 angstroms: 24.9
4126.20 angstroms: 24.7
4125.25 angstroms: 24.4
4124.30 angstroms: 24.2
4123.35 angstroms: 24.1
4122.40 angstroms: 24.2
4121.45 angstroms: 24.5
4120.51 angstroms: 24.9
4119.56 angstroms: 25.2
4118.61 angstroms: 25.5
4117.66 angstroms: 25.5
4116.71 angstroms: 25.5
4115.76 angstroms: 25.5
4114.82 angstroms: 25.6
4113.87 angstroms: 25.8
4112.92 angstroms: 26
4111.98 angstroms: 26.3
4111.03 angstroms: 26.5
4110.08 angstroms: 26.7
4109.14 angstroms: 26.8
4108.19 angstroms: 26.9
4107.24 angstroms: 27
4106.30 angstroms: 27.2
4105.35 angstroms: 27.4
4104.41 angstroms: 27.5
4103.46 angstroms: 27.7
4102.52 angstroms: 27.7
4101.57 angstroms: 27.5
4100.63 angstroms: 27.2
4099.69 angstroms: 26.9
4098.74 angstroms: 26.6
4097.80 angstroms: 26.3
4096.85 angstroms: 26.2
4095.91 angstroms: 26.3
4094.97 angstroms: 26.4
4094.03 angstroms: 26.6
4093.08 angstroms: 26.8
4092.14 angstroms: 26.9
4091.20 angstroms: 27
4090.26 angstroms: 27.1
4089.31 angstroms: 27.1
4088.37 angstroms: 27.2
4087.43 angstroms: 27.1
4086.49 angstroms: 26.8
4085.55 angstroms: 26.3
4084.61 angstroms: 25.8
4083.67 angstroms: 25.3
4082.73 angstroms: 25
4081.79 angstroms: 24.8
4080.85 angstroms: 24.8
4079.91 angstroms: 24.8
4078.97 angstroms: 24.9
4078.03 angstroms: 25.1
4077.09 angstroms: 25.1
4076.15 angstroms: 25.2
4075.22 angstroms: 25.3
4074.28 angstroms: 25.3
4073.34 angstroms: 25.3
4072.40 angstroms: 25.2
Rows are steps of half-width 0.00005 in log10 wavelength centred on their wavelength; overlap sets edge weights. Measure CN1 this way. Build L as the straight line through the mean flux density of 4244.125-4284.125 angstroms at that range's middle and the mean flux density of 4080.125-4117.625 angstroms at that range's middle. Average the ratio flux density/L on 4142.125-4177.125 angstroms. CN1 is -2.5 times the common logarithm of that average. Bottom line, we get 0.13 mag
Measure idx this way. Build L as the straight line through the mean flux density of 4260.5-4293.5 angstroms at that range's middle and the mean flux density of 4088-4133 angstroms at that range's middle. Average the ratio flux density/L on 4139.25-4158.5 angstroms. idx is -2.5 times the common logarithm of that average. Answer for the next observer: 0.151 mag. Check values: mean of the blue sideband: 26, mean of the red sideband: 22.1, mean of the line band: 21.8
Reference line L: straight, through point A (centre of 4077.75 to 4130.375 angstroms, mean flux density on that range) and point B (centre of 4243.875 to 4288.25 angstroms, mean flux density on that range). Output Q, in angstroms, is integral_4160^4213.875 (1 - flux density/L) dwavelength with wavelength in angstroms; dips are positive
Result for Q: 5.3 angstroms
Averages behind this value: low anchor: 26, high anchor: 22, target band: 21.6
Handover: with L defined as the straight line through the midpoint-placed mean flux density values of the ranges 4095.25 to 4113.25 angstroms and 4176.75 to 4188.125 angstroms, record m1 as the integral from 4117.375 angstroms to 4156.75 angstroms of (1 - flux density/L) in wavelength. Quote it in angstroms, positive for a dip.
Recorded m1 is 3.0 angstroms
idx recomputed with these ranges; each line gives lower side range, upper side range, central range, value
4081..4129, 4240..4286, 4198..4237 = 0.112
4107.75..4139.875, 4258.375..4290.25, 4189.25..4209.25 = 0.125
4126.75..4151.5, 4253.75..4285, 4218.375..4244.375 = 0.028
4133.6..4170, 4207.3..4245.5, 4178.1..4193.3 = -0.022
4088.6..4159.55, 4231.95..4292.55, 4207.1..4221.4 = 0.116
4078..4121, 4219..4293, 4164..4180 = 0.082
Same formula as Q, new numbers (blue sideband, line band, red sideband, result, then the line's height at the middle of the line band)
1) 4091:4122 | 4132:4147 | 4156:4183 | 0.9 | 24.2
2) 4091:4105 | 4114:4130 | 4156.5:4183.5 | 0.3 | 25.3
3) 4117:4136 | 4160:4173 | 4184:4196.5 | 0.3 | 22.6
